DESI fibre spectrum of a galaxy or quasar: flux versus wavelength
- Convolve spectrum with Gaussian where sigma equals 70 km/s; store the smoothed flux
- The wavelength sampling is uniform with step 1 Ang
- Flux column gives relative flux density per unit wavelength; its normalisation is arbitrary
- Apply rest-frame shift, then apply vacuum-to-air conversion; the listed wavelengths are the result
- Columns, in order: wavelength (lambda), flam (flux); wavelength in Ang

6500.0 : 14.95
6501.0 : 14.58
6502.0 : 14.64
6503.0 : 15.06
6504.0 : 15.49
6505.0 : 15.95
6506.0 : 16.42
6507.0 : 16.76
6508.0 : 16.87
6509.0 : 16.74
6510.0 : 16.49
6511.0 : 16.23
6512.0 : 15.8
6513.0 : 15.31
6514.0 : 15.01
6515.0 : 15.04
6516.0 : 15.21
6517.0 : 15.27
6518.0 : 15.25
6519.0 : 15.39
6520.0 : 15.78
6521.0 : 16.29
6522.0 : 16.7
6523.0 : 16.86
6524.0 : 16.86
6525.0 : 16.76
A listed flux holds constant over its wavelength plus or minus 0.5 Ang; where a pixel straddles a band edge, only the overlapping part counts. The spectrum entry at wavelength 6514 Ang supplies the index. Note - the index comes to 15.01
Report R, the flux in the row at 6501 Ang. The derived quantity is 14.58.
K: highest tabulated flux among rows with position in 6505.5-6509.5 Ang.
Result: 16.87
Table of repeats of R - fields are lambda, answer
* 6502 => 14.64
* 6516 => 15.21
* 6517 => 15.27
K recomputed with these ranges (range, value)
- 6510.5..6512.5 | 16.23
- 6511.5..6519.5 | 15.8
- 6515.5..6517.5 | 15.27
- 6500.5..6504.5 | 15.49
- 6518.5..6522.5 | 16.7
